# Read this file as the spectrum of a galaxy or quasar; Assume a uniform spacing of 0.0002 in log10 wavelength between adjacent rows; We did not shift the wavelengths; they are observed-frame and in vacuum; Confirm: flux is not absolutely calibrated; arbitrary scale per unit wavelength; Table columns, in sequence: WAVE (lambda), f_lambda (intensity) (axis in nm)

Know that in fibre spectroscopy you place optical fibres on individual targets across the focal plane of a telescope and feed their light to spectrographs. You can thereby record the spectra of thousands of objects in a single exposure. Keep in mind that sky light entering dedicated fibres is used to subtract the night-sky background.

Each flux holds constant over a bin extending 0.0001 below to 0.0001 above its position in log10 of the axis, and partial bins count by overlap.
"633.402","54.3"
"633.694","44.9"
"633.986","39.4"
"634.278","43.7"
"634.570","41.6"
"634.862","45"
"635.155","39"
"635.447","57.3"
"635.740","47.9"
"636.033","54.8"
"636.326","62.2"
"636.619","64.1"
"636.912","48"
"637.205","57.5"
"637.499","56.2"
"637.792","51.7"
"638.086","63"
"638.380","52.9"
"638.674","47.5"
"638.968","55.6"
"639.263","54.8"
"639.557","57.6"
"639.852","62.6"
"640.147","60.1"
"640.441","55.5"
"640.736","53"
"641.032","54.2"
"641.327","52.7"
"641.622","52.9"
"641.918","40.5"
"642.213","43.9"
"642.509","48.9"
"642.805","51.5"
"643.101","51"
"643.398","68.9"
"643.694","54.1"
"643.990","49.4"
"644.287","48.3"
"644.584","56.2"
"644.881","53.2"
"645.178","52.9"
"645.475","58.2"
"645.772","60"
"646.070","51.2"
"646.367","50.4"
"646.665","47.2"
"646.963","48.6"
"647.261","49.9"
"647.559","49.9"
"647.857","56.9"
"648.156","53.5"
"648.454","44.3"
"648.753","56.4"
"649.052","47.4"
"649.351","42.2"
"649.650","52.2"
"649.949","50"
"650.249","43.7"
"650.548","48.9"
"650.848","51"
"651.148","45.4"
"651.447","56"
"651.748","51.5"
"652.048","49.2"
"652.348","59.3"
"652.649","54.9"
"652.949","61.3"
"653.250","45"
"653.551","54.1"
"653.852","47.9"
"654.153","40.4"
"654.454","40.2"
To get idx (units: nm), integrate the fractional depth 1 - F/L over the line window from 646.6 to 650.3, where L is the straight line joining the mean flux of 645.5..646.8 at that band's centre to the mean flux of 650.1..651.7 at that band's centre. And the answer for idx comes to 0.11 nm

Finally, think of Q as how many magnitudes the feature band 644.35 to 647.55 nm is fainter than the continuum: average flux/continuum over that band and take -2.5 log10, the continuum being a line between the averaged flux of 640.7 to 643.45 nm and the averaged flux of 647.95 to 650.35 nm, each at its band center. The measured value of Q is -0.05 mag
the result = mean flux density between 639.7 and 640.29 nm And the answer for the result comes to 61.3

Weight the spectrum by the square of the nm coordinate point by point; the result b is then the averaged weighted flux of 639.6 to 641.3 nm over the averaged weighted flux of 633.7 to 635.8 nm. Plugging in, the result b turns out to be 1.29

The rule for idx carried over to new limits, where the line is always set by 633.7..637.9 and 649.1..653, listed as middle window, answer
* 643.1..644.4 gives -0.109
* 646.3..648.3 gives -0.007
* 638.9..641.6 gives -0.296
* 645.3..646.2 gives -0.102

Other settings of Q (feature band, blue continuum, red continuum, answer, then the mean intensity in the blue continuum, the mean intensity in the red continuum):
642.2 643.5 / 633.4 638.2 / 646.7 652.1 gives -0.06 mag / 51.1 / 49.8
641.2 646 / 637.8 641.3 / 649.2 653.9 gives 0.03 mag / 55.8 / 50.9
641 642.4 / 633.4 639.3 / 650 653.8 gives 0.07 mag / 51.4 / 51.5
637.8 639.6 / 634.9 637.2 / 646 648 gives -0.05 mag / 53.2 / 50.6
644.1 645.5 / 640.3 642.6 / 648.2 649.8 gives -0.08 mag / 50.2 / 48.8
